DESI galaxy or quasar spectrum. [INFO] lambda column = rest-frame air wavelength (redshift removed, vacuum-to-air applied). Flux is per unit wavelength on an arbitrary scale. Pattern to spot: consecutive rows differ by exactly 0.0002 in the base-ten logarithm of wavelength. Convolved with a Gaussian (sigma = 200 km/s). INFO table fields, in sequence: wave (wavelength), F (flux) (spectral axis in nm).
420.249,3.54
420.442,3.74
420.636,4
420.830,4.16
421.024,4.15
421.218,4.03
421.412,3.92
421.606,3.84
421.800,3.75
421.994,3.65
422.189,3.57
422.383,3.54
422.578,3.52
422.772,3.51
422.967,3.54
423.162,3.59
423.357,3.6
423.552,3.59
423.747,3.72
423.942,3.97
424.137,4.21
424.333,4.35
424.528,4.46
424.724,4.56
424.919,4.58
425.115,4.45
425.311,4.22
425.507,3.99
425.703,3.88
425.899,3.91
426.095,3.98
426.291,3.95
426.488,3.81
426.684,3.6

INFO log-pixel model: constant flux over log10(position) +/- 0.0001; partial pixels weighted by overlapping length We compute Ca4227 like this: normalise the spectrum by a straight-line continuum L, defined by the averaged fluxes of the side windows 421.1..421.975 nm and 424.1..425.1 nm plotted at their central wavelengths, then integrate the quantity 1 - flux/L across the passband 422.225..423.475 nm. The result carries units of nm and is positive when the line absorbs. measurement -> 0.17 nm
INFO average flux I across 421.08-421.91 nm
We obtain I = 3.9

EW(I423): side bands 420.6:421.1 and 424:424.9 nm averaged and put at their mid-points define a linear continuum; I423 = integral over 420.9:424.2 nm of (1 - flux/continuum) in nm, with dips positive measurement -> 0.39 nm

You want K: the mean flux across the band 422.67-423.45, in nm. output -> 3.56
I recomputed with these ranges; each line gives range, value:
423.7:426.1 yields 4.19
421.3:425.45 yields 3.91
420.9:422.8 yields 3.76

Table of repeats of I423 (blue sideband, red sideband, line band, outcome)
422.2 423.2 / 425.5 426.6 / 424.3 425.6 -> -0.202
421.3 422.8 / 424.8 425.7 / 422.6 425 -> 0.032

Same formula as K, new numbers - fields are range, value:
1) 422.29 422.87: 3.52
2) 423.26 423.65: 3.6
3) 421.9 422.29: 3.61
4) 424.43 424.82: 4.51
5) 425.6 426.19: 3.93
